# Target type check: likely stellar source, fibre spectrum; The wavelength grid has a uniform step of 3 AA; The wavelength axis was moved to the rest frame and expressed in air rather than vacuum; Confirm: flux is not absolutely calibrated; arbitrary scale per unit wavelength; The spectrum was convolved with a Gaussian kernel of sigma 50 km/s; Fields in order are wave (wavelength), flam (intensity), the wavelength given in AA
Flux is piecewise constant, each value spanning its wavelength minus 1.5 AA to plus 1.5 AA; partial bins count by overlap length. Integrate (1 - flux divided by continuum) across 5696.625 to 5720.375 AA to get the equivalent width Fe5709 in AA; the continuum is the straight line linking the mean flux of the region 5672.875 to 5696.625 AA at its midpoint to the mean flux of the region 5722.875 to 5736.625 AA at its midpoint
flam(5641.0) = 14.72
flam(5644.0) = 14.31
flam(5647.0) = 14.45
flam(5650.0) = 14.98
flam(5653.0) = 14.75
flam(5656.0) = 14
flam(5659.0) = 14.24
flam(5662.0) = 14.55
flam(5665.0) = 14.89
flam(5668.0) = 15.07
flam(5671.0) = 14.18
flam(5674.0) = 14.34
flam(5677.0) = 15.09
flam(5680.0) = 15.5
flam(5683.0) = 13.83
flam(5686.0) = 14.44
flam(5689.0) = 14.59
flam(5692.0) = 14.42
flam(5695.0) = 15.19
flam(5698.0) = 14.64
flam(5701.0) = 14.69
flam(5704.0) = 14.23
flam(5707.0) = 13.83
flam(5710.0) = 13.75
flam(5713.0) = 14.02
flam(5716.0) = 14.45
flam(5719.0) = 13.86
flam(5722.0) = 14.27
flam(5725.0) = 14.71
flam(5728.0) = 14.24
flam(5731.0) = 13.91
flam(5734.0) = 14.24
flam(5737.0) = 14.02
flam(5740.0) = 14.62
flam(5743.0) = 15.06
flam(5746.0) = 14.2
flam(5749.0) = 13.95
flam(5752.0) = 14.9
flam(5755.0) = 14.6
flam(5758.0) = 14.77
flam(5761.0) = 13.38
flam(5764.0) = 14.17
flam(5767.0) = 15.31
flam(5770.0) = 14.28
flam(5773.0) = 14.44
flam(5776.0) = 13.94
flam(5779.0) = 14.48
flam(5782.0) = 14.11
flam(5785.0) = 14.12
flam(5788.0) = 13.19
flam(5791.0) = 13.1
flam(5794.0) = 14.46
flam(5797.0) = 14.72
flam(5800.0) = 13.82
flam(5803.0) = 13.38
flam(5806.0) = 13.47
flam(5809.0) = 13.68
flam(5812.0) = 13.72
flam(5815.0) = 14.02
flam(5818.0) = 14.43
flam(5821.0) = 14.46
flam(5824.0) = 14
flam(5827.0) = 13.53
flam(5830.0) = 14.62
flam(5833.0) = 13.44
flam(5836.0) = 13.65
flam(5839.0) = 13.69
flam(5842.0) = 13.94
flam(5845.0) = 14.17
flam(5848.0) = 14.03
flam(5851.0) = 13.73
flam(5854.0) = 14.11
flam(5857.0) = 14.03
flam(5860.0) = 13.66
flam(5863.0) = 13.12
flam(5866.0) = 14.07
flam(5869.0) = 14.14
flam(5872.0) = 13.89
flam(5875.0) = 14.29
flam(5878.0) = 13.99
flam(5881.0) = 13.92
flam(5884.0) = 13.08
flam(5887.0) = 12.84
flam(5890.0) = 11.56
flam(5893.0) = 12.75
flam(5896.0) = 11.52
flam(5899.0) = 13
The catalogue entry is 0.4 AA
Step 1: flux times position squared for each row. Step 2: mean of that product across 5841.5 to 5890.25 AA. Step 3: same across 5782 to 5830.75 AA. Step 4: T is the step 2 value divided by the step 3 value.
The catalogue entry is 1.01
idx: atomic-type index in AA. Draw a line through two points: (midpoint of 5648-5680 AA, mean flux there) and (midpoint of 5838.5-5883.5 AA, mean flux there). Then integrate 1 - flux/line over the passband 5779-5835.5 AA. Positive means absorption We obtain 0.8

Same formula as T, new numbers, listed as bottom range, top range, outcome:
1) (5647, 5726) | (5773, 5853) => 1.01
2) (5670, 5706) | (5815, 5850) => 1.01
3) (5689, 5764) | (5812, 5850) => 1.01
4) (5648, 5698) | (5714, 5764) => 1.00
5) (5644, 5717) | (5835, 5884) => 1.02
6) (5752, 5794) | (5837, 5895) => 0.99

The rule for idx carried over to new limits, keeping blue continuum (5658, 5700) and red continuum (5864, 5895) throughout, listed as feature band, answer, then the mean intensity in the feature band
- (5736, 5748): -0.2 AA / 14.5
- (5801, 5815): 0.2 AA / 13.6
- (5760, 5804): -0.2 AA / 14.1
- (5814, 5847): -0.7 AA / 14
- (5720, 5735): 0.1 AA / 14.3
